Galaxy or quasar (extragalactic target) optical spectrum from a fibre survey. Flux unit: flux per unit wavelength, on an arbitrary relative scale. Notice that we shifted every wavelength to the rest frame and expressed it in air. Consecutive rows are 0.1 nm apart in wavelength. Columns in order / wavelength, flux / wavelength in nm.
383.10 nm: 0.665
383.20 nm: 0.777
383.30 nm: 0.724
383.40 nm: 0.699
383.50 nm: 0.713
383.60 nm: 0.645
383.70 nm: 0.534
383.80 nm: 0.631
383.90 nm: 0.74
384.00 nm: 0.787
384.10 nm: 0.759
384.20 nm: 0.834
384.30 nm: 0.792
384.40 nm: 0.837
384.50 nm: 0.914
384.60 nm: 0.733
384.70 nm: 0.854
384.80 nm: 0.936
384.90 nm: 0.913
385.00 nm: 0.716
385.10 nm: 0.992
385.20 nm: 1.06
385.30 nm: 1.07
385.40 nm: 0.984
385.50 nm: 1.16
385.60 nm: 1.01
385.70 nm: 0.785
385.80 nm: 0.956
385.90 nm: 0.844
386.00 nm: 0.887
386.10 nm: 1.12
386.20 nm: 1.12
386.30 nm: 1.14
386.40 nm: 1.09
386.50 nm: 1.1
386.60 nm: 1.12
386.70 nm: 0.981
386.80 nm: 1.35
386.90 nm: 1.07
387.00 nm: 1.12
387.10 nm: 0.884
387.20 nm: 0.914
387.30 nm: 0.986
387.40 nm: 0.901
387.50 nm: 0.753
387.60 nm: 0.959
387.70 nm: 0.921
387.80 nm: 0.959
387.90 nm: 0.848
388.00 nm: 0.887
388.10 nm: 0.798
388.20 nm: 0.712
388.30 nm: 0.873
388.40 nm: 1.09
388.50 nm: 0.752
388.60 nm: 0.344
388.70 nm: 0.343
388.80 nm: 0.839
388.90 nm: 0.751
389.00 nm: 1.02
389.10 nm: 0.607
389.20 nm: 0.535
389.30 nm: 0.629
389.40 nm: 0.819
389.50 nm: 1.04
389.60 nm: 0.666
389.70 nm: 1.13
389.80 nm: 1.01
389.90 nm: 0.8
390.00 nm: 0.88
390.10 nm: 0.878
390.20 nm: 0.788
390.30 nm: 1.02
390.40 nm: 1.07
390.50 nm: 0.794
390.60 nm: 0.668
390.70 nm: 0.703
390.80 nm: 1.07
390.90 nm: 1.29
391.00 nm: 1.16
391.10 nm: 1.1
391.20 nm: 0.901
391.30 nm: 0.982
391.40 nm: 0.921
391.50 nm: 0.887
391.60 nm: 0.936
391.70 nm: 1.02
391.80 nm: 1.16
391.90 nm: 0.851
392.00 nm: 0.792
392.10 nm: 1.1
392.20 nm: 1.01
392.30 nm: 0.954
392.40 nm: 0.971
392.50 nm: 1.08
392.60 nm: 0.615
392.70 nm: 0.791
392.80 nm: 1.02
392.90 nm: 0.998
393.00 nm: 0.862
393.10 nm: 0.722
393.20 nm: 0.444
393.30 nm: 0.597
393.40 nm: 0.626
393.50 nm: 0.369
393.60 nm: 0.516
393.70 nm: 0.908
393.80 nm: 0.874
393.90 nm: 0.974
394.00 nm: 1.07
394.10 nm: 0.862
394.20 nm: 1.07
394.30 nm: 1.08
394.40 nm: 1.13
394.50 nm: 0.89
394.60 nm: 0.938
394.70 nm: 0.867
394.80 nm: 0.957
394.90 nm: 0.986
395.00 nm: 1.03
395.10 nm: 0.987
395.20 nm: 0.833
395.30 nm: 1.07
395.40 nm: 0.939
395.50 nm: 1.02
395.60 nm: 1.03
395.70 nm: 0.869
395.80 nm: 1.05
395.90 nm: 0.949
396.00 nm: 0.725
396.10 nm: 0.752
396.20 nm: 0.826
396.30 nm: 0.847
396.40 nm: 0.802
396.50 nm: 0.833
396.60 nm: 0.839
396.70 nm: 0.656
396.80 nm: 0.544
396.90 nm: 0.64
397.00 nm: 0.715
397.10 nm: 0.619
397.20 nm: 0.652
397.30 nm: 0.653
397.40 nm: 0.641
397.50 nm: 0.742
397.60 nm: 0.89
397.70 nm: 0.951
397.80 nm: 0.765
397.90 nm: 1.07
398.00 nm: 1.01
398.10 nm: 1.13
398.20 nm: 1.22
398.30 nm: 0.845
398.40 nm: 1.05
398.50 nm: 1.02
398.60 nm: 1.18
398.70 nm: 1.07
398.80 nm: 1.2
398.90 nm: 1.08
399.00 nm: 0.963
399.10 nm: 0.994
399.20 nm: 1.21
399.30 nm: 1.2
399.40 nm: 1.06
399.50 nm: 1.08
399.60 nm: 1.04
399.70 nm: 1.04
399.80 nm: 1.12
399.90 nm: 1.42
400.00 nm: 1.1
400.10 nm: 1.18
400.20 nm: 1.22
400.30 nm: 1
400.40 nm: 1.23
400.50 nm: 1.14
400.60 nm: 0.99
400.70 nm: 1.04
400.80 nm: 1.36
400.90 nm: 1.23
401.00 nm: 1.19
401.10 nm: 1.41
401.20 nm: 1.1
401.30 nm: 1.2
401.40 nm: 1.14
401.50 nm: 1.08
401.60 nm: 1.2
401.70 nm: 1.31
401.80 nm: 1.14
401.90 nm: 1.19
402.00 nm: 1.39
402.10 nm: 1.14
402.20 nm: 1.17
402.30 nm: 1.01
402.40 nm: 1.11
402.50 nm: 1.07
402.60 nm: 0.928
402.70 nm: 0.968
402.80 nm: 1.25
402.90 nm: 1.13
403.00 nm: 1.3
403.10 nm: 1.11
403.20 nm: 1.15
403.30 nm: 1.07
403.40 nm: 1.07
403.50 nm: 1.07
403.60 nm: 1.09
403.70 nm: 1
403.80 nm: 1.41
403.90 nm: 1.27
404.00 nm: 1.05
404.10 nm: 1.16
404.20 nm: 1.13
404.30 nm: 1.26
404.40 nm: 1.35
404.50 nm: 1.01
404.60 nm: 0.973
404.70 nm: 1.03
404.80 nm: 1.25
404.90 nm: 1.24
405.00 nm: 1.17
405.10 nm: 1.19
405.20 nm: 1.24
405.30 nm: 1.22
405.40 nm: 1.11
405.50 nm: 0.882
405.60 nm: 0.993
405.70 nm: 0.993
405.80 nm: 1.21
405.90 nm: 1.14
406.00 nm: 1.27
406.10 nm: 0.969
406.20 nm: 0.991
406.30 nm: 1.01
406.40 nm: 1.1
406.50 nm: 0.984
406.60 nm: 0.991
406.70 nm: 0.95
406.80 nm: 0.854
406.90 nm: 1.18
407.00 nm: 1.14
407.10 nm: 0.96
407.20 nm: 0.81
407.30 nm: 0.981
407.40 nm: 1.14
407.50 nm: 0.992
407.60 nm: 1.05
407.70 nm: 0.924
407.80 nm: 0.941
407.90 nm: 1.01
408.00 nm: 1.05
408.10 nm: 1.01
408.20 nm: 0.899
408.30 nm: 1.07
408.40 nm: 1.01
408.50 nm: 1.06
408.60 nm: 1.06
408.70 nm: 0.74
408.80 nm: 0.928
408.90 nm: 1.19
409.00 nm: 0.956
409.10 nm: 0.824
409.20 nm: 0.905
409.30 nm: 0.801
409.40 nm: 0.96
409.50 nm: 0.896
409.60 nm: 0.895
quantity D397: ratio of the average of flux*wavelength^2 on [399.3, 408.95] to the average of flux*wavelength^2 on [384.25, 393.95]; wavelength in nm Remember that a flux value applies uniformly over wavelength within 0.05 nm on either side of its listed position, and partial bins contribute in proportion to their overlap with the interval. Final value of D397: 1.3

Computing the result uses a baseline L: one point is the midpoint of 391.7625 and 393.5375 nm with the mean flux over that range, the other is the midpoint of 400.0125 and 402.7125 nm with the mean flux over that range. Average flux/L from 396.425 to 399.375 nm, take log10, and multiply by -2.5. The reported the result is 0.136 mag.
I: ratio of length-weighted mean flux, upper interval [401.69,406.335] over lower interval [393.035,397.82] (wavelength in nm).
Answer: 1.4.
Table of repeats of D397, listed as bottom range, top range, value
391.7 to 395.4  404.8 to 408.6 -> 1.26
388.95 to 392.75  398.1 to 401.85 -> 1.31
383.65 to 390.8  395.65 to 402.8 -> 1.23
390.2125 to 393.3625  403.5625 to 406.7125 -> 1.30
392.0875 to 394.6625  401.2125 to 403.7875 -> 1.38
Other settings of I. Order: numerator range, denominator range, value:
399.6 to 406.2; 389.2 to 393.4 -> 1.28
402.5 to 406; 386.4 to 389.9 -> 1.29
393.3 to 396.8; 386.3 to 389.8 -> 1.00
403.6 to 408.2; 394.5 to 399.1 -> 1.20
